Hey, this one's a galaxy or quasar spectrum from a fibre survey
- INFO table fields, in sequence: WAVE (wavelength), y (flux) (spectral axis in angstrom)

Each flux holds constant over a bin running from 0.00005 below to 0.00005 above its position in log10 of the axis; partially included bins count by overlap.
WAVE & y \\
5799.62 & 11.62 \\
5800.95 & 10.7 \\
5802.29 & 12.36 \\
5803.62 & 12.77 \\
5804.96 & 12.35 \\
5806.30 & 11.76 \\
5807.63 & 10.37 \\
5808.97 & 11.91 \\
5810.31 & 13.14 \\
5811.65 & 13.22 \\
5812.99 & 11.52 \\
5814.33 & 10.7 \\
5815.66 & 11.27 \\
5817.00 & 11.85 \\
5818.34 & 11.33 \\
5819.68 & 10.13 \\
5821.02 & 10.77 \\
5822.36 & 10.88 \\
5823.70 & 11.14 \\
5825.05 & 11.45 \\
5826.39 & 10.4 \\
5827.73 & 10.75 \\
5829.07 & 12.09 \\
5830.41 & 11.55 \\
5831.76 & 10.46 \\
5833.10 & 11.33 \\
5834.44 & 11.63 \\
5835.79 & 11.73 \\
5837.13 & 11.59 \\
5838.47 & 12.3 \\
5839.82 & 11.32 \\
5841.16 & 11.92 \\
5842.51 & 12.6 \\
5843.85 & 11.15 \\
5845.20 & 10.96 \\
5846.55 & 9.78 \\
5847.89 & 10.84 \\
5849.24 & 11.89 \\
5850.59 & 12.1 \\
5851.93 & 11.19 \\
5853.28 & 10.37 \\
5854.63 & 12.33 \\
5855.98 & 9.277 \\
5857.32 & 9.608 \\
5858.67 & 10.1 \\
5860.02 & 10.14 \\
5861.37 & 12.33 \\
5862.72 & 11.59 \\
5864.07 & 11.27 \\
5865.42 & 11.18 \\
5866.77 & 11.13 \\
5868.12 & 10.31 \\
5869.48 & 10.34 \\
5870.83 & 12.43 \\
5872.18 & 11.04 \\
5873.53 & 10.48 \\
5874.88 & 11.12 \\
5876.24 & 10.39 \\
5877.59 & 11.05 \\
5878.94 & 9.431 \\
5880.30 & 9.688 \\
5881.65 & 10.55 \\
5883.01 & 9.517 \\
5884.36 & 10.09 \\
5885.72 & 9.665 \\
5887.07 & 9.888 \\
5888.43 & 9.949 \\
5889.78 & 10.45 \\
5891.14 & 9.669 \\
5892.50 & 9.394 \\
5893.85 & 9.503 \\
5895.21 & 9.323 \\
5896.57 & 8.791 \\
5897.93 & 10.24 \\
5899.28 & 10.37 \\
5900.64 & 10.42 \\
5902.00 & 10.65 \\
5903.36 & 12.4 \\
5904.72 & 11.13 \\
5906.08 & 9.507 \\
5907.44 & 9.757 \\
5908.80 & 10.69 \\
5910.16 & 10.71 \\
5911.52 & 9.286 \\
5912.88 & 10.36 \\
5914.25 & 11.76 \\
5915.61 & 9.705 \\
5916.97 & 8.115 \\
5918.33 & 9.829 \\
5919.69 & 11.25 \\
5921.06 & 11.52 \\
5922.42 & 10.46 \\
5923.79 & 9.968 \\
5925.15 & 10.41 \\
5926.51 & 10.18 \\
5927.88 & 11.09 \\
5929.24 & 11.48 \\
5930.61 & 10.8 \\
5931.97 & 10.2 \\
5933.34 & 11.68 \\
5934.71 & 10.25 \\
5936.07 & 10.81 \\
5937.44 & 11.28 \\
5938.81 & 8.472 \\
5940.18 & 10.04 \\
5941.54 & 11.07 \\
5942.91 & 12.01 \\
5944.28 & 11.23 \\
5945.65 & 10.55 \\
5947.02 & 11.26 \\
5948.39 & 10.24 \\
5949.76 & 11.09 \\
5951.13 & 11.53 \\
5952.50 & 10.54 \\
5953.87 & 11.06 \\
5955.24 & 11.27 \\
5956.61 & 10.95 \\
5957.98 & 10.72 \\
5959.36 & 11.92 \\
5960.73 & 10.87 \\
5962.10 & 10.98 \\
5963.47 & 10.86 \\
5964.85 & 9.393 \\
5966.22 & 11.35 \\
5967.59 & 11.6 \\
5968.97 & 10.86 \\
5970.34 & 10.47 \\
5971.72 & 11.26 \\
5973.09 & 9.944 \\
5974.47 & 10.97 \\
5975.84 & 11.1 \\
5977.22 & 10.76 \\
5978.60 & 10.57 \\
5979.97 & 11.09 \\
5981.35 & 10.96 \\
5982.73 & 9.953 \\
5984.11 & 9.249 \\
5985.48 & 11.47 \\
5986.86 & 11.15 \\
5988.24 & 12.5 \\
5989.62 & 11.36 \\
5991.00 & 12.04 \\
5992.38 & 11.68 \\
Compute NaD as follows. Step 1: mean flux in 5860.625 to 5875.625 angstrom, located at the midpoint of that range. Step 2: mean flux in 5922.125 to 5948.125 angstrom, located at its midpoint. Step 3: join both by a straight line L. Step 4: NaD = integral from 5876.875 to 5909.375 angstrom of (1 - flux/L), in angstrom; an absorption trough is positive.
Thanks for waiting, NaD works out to 2.7 angstrom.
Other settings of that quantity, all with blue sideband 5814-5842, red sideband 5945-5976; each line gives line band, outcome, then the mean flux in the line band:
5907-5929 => 1.3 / 10.3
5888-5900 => 1.5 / 9.75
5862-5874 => 0.1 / 11.1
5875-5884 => 0.8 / 10.2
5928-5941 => 0.5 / 10.6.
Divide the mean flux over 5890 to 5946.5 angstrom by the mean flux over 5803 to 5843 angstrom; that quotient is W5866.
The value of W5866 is 0.9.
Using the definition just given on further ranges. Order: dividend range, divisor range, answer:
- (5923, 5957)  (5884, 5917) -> 1.07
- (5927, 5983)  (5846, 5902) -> 1.04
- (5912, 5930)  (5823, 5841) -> 0.92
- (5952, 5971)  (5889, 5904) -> 1.08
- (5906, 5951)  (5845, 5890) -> 0.99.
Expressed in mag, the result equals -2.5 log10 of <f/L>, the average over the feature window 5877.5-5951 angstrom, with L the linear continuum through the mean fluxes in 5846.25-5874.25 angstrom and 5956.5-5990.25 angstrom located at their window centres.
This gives 0.06 mag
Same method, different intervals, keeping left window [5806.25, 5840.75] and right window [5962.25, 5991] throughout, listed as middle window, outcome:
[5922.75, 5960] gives 0.02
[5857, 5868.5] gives 0.04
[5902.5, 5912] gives 0.06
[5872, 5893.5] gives 0.11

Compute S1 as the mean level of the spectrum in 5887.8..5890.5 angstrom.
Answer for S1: 10.2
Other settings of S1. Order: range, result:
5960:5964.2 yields 10.9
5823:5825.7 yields 11.3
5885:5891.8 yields 9.92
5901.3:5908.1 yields 10.7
